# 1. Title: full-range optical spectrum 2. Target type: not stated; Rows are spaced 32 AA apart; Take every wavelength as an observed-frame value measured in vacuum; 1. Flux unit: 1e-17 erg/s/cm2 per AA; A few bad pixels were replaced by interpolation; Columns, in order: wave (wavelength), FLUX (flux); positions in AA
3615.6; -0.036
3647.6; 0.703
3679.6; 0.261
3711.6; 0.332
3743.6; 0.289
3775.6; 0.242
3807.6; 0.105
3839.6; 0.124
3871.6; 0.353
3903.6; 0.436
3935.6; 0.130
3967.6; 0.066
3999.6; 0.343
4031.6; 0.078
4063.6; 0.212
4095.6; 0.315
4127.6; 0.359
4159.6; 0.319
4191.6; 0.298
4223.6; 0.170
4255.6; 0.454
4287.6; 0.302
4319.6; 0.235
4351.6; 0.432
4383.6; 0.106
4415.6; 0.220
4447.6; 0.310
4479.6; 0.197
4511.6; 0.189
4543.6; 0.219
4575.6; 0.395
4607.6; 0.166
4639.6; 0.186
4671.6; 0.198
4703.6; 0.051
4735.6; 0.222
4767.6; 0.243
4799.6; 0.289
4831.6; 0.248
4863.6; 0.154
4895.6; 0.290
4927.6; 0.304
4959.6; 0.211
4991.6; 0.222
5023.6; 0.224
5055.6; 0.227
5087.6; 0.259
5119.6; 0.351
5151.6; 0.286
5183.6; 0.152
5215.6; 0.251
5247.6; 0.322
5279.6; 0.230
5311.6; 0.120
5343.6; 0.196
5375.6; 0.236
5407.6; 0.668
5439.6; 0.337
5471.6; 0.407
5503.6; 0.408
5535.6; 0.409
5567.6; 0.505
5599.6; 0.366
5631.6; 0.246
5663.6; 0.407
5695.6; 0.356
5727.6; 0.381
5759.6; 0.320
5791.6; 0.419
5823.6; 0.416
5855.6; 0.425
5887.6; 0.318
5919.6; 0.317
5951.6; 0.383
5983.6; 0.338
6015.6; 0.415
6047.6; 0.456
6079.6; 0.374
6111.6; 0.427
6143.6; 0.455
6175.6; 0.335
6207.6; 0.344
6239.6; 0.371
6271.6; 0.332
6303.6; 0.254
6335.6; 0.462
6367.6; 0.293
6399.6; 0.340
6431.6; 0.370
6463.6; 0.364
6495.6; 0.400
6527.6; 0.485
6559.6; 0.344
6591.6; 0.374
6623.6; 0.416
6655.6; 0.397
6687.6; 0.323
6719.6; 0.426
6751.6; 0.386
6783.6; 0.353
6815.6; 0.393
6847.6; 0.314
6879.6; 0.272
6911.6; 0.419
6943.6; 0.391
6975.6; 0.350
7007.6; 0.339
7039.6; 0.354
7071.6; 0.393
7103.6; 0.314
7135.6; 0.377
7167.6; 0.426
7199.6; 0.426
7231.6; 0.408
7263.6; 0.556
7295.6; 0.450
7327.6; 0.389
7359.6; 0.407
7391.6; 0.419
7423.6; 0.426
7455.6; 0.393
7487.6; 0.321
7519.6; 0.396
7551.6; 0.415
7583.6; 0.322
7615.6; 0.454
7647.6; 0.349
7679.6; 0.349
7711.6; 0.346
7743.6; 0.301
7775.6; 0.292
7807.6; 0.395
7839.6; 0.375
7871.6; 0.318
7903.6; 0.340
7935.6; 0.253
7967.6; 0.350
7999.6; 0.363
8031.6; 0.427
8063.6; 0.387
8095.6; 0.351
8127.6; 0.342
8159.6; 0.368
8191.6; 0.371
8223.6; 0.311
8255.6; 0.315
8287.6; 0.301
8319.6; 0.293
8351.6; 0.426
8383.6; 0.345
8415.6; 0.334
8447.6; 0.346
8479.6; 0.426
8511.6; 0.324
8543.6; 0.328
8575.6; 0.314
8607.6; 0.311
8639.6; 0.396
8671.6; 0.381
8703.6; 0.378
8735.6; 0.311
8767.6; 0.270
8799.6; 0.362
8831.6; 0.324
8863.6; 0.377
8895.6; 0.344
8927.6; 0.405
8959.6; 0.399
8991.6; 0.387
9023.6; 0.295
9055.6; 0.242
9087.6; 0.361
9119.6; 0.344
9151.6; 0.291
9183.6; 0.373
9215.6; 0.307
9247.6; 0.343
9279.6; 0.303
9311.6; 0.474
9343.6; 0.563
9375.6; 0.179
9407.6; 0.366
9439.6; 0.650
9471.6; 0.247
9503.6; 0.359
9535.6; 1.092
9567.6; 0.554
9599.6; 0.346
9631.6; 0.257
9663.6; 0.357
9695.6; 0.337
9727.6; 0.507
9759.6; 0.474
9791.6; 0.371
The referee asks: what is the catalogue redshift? 0.453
